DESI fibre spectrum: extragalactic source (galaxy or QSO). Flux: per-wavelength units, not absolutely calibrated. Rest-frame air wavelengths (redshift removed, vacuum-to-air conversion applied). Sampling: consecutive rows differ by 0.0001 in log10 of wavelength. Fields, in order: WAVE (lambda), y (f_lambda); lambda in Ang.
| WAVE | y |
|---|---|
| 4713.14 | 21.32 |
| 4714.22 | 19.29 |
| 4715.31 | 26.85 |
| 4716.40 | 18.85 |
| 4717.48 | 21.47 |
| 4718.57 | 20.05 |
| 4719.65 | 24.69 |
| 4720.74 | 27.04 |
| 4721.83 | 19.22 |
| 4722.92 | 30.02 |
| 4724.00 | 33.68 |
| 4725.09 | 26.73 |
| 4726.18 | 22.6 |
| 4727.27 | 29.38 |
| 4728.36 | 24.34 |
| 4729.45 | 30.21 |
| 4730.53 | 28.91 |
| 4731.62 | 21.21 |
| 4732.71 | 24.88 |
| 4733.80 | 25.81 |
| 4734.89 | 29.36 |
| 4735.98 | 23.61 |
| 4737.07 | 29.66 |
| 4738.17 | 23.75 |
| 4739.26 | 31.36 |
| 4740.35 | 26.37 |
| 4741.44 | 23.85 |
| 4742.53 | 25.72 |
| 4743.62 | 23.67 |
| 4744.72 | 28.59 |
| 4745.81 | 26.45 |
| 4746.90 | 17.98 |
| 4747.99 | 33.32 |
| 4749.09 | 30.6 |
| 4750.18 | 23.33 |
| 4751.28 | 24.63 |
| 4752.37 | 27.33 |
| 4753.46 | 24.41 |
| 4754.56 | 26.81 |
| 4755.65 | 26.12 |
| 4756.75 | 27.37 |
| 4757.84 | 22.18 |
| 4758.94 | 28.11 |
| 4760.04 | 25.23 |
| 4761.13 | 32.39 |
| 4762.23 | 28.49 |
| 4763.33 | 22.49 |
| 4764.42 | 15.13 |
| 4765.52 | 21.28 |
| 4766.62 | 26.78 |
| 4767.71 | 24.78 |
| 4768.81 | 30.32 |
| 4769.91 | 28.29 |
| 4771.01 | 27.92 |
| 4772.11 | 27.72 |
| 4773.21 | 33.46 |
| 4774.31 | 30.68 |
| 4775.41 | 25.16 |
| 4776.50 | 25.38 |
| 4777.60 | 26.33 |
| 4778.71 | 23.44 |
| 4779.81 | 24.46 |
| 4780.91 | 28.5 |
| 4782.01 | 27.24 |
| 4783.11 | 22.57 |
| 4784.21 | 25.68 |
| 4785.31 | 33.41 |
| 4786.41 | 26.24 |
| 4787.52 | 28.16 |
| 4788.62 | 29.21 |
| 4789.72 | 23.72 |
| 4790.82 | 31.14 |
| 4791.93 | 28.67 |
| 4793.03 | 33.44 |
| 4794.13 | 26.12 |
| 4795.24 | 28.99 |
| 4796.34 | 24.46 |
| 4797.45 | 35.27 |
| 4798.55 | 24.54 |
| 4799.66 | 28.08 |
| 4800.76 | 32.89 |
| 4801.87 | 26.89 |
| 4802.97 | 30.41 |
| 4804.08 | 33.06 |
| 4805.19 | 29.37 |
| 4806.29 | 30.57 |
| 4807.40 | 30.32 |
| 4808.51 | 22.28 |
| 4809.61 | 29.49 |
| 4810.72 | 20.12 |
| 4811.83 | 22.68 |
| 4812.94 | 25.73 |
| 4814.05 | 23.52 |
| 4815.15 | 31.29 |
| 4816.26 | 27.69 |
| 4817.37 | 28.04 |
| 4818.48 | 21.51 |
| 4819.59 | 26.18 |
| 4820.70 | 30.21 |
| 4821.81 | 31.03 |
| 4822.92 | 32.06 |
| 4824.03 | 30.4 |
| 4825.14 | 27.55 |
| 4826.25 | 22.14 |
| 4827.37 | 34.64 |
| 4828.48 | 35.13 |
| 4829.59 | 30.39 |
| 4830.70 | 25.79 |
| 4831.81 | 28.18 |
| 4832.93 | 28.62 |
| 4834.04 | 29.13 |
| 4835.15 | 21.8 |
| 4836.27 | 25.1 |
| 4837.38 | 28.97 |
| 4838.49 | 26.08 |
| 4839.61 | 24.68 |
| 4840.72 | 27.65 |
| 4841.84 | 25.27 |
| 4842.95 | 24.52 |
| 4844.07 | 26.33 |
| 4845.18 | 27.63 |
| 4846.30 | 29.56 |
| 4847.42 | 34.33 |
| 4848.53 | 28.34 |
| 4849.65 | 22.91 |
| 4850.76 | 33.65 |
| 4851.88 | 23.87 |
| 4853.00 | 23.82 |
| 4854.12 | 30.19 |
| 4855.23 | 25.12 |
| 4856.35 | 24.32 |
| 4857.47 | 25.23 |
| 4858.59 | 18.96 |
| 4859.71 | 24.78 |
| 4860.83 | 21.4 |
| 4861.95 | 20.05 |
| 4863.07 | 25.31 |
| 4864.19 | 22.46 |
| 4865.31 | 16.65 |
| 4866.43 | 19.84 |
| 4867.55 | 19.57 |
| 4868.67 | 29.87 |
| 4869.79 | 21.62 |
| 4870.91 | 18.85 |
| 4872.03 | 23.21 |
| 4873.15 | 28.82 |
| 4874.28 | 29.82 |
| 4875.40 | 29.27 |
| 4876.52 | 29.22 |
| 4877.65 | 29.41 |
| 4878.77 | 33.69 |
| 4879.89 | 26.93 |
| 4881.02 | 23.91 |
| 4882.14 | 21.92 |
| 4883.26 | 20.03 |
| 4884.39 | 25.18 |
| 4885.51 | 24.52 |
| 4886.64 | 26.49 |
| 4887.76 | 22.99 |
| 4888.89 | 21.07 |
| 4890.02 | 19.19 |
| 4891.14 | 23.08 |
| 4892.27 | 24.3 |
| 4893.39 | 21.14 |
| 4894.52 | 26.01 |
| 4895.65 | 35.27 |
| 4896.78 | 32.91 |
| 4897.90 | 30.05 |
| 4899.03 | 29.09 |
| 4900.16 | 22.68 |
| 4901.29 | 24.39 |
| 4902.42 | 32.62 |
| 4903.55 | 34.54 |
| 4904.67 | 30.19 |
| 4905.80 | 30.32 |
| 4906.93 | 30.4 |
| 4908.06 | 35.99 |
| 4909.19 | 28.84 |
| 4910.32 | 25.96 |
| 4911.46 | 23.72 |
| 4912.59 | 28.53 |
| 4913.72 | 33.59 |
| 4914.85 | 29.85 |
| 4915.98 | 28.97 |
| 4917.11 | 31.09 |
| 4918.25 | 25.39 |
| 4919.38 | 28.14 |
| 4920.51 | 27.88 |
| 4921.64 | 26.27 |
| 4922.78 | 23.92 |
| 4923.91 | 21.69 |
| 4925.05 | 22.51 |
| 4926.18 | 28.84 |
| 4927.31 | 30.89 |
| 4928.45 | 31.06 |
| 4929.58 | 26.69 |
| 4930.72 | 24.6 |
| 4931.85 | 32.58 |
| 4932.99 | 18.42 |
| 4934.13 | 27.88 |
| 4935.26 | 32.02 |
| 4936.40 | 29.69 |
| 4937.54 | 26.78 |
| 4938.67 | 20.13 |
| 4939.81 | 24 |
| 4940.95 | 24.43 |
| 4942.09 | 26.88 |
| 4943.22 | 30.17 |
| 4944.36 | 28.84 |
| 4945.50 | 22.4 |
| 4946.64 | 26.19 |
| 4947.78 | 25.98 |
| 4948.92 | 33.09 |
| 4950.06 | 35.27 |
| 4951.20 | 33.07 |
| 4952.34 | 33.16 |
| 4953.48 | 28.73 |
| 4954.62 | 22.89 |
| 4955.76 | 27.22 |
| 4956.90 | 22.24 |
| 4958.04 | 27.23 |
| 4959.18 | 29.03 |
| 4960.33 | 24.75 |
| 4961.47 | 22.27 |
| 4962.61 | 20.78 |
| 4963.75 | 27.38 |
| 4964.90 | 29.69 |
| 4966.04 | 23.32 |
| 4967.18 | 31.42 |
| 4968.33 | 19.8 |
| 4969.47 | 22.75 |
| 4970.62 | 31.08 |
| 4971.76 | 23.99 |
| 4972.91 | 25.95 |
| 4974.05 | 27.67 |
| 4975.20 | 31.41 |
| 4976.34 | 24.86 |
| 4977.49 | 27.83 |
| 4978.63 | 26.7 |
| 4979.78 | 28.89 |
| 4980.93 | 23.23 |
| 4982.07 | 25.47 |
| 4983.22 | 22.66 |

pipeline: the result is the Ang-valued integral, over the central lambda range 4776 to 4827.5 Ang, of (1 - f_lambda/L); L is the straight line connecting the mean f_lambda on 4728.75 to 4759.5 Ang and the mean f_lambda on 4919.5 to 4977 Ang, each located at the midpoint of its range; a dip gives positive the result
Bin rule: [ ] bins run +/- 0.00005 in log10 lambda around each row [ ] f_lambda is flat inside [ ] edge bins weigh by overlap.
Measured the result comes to -2.5 Ang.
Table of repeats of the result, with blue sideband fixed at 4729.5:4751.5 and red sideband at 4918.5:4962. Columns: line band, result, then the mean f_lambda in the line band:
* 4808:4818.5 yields 0.44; 25.4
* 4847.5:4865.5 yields 1.42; 24.6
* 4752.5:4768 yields 0.69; 25.2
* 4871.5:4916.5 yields -0.99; 27.5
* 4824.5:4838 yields -0.76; 28.1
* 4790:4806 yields -1.78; 29.4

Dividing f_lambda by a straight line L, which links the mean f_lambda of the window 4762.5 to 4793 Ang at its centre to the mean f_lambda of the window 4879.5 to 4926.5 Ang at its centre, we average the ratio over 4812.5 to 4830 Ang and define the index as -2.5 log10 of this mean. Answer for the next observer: -0.07 mag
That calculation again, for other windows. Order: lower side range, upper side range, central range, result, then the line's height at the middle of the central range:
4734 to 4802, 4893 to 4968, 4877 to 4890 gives 0.11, 27.5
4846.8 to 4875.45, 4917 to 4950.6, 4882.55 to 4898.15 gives 0.03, 25.6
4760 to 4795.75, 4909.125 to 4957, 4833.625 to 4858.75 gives 0.03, 27.3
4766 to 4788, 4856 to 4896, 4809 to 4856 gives -0.07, 25.6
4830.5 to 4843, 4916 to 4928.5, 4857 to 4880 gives 0.09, 26.6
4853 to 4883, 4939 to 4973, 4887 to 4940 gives -0.07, 25.7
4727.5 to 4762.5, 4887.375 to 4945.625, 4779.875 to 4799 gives -0.05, 26.7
